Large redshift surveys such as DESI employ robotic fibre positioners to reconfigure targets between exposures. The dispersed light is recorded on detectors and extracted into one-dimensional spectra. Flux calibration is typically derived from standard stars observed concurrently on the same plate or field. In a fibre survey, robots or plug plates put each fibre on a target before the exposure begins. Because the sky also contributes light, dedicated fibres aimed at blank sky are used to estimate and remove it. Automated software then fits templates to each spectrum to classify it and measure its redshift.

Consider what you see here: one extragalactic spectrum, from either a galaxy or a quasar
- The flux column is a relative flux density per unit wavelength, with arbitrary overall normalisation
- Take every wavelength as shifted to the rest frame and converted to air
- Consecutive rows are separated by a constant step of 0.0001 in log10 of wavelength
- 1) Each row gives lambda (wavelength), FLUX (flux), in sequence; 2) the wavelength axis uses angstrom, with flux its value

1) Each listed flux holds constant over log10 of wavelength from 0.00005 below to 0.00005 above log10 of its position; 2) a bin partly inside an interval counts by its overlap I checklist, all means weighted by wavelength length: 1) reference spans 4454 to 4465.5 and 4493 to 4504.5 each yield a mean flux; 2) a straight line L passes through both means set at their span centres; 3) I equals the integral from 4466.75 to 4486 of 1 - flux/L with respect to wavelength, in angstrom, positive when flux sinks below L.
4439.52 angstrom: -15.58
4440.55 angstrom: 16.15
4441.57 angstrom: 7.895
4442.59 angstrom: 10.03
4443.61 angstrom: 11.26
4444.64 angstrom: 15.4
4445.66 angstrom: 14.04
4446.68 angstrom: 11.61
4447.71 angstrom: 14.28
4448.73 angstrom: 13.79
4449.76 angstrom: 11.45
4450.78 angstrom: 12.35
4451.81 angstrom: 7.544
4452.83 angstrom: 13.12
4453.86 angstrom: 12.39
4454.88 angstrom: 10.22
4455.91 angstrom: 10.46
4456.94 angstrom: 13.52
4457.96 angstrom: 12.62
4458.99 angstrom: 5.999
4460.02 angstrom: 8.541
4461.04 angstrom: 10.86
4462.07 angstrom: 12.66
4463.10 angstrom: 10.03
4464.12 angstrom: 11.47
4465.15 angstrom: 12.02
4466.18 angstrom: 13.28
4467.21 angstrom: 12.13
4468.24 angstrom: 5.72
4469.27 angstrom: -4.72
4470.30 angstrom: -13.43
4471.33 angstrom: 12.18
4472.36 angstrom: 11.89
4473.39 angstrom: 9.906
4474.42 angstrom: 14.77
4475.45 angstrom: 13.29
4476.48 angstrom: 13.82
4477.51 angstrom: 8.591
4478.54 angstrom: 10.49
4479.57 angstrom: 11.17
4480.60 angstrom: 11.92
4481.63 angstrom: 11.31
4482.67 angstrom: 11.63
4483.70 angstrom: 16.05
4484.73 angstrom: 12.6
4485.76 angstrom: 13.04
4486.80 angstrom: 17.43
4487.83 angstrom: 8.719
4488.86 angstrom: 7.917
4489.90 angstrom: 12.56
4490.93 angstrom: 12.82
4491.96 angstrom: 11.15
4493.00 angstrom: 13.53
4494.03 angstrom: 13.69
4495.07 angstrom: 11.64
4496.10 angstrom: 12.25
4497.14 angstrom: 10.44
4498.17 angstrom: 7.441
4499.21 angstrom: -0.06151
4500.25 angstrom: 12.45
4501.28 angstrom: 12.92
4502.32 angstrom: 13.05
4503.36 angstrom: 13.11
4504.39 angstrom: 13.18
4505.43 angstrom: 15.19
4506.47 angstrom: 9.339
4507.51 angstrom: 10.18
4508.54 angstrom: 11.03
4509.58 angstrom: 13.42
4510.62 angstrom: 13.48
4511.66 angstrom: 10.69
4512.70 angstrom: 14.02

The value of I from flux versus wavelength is 2.4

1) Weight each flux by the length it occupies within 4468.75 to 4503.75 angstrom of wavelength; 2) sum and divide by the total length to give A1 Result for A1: 10.5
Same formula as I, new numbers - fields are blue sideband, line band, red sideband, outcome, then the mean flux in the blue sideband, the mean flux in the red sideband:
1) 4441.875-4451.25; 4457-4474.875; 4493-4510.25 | 5.1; 12.6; 11.3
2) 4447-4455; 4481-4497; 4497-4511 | -1.5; 12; 11.1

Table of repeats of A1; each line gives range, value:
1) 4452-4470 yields 9.69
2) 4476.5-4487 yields 12.3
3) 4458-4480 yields 9.15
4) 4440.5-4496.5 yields 11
